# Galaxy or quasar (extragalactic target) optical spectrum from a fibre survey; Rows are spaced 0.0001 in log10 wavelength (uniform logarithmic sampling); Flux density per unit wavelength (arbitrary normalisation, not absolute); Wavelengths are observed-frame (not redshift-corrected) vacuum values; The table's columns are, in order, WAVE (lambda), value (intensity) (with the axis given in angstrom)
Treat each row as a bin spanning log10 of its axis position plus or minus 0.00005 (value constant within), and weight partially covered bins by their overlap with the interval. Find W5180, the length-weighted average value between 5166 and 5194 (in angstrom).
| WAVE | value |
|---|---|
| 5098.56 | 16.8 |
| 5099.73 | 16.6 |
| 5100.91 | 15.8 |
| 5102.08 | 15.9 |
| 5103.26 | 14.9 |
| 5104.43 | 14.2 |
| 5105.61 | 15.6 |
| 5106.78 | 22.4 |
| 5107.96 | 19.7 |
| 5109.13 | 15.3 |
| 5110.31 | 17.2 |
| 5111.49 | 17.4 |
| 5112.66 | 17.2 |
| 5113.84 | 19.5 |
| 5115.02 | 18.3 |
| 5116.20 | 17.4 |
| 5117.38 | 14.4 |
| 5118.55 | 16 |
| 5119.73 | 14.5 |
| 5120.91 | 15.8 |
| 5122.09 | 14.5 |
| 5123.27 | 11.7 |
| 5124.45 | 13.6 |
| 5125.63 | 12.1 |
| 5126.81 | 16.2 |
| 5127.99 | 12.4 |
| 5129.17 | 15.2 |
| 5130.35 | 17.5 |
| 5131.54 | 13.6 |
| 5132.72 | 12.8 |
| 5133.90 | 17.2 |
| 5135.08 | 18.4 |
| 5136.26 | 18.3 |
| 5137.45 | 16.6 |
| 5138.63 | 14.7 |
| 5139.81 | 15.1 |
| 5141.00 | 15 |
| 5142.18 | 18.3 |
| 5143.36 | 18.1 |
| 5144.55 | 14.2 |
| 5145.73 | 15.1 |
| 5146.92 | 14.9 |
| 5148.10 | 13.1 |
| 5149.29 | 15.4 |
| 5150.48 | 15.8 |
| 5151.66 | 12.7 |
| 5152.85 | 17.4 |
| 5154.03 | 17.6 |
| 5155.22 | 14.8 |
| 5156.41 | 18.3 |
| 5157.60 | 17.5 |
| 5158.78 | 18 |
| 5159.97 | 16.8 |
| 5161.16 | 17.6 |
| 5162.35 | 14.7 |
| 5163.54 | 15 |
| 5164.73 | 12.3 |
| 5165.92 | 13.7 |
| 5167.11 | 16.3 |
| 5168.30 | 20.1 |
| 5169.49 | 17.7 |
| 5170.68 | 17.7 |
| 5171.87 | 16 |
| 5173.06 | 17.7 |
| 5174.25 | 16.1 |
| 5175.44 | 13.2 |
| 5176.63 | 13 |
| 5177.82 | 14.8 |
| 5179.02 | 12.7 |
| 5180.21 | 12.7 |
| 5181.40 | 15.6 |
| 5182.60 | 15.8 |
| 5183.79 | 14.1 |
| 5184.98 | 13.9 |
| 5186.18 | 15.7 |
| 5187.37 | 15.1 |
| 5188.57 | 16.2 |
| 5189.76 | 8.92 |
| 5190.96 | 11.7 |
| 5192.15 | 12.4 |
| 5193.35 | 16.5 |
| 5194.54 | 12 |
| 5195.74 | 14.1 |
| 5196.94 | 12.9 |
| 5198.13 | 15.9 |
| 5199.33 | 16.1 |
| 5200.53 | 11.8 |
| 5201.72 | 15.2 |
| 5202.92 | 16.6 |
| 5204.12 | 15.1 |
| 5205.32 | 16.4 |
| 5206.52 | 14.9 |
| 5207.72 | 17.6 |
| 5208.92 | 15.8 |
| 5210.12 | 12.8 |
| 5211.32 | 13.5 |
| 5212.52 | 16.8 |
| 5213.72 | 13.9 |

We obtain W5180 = 14.9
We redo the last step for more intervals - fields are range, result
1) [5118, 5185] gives 15.4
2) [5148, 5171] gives 16.2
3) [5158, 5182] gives 15.6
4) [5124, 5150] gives 15.4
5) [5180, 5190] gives 14.5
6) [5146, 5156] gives 15.3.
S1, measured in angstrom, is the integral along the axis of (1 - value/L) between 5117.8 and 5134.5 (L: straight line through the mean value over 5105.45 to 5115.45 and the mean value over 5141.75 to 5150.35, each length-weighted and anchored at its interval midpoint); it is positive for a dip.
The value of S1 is 2.4 angstrom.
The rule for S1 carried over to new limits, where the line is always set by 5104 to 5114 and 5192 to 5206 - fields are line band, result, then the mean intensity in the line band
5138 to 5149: 0.72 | 15.4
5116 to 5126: 1.64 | 14.4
